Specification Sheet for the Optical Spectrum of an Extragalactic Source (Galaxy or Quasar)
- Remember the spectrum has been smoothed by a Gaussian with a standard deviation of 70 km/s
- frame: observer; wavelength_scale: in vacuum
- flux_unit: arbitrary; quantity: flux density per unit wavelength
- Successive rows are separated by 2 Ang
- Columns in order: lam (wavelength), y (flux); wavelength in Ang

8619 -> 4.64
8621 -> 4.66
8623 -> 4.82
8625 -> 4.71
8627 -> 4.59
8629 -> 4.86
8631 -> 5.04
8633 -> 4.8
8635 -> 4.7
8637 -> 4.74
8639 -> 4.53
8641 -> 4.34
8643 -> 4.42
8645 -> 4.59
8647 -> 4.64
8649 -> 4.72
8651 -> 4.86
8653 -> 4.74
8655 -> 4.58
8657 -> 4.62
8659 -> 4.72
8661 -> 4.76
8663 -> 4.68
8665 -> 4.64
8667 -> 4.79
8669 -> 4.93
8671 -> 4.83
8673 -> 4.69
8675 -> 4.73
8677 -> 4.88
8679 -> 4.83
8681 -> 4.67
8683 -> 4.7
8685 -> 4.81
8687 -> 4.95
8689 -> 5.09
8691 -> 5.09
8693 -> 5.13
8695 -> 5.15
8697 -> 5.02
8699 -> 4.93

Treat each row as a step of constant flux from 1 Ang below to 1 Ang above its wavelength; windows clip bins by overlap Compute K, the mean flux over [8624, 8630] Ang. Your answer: 4.72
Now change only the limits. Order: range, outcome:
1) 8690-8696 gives 5.12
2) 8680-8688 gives 4.78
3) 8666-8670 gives 4.86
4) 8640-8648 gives 4.5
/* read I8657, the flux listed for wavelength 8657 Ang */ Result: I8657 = 4.62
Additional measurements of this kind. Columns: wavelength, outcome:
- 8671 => 4.83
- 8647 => 4.64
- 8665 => 4.64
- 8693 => 5.13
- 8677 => 4.88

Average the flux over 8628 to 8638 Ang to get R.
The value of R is 4.83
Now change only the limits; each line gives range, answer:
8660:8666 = 4.69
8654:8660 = 4.64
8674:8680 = 4.81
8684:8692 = 4.98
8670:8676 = 4.75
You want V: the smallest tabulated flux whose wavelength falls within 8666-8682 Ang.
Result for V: 4.67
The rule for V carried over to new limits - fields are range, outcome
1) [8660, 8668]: 4.64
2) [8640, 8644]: 4.34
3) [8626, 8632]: 4.59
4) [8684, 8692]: 4.81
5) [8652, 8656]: 4.58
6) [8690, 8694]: 5.09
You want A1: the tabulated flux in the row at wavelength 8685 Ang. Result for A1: 4.81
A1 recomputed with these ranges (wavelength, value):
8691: 5.09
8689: 5.09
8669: 4.93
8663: 4.68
